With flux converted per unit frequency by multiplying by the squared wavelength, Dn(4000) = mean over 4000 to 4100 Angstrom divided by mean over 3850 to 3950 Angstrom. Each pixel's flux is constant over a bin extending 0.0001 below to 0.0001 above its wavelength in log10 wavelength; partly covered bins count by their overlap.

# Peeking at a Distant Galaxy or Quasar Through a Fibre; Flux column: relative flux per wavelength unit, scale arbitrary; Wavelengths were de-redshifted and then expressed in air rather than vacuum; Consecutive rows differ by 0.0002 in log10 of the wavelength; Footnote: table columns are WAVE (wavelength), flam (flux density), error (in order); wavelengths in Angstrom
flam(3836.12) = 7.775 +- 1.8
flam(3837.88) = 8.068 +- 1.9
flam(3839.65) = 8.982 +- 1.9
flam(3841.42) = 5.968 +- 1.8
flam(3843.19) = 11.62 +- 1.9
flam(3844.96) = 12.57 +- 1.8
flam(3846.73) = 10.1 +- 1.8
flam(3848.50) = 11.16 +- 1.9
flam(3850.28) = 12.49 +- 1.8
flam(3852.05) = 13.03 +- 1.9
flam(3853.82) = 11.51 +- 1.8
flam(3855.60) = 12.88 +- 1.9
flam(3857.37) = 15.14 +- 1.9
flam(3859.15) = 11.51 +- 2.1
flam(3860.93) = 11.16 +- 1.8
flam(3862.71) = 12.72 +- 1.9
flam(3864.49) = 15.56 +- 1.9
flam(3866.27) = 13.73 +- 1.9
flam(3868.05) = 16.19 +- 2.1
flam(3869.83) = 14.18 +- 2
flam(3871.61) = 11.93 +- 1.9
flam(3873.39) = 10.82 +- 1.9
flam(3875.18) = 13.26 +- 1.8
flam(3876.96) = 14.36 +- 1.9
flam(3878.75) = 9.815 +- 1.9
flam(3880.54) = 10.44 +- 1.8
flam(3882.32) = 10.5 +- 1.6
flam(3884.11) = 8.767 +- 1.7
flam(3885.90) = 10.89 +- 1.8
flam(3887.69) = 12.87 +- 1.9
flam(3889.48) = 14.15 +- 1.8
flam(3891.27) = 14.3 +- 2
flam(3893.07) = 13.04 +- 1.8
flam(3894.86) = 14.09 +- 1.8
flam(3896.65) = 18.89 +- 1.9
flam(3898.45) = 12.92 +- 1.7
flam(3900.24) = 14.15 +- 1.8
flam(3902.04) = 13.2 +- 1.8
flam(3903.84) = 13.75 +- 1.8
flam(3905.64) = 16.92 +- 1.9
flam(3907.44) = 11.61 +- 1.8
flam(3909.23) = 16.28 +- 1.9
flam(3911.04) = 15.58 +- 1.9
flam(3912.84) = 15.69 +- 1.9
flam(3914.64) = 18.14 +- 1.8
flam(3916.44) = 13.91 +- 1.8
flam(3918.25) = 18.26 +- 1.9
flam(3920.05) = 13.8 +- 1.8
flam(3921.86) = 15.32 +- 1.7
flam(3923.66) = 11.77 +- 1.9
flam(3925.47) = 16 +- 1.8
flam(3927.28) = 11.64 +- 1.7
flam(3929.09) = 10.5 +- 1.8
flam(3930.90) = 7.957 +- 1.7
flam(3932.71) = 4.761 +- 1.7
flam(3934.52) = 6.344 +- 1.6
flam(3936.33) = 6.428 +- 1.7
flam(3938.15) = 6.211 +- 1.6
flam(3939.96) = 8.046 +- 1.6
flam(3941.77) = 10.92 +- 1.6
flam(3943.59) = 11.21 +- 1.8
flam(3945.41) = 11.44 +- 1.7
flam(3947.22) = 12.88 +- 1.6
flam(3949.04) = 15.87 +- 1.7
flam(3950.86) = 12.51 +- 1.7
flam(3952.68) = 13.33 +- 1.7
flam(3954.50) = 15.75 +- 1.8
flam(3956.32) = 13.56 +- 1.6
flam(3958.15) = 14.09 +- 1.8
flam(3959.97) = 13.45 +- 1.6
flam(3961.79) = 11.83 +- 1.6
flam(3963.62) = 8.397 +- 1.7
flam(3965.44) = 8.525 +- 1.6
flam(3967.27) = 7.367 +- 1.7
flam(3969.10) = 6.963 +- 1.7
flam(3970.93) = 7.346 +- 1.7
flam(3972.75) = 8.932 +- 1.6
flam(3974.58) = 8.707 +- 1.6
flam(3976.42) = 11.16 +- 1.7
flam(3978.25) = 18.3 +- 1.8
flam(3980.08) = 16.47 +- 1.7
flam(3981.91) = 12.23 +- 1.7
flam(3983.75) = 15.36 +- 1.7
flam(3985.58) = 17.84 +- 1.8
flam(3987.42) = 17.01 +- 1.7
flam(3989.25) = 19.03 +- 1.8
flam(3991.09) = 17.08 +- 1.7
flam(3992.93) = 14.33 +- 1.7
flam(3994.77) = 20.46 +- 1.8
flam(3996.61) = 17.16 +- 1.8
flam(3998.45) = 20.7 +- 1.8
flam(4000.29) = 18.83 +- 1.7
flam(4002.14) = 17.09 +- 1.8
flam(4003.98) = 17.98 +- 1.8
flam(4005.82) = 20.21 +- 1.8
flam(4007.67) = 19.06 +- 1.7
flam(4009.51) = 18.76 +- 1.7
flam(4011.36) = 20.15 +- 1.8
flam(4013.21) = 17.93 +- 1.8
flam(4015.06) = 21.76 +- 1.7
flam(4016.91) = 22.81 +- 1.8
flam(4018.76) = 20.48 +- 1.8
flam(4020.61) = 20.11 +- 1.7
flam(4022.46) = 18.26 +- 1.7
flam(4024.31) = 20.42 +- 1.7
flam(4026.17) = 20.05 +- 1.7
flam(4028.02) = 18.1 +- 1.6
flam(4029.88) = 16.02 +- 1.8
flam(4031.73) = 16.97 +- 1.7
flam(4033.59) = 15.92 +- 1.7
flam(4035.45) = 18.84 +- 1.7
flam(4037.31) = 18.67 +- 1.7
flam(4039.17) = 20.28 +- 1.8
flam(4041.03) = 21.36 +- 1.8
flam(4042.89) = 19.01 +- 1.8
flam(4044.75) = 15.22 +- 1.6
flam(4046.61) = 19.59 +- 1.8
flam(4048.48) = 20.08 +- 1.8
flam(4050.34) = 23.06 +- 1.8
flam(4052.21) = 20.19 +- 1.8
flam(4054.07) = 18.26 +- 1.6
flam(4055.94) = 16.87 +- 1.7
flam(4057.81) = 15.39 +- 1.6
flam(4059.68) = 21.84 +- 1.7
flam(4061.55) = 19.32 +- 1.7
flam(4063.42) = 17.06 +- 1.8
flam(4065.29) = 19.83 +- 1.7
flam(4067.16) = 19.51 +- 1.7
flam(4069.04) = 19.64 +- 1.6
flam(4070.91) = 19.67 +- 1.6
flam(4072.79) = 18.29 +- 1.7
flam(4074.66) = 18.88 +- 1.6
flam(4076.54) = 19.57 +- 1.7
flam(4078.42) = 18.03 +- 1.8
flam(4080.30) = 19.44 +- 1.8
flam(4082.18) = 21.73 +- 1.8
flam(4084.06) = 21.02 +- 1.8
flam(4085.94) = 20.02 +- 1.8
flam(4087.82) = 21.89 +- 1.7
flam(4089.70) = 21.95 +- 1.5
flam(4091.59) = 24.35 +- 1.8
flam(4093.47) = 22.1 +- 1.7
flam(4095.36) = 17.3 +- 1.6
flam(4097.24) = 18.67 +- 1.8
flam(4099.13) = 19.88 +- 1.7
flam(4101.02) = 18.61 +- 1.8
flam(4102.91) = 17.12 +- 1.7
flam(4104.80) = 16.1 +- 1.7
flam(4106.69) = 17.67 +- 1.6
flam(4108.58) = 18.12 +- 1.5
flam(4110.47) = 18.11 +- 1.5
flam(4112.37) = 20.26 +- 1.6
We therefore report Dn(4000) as 1.7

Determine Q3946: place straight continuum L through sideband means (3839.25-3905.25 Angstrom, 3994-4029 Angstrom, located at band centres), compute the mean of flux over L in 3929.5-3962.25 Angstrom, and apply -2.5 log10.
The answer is 0.44 mag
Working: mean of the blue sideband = 12.6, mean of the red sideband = 19.5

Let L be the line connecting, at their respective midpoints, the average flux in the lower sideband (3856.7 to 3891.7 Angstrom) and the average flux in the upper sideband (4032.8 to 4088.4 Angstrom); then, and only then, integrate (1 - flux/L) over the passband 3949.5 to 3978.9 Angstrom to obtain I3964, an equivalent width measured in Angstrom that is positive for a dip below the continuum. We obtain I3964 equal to 8.4 Angstrom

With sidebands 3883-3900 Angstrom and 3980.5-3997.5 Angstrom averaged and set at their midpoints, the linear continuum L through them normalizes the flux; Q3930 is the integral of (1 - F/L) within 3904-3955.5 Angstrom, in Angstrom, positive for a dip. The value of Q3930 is 7.4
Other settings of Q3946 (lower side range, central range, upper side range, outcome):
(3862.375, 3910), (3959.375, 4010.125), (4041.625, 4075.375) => 0.14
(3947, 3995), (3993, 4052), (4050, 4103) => -0.18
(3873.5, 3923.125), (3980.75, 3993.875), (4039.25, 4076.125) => 0.04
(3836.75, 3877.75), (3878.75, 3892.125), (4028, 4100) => 0.14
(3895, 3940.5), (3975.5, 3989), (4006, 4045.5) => 0.06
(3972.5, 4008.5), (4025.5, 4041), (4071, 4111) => -0.03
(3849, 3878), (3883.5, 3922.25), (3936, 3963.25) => -0.15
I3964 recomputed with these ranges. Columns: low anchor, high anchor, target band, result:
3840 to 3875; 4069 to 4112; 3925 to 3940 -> 6.3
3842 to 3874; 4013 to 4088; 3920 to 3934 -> 3.6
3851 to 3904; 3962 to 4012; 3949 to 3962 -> 0.6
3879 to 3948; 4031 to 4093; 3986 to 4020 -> -4.6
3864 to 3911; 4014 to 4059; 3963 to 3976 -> 6.6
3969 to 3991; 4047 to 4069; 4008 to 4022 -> -3.5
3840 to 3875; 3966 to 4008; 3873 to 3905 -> 0.3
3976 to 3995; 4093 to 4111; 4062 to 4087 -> -2.3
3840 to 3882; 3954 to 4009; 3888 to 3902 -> -1.6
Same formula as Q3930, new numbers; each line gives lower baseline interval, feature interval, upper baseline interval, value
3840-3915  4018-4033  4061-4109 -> -0.95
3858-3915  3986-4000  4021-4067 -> -0.76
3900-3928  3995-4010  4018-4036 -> -0.95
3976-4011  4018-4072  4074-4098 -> 0.37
